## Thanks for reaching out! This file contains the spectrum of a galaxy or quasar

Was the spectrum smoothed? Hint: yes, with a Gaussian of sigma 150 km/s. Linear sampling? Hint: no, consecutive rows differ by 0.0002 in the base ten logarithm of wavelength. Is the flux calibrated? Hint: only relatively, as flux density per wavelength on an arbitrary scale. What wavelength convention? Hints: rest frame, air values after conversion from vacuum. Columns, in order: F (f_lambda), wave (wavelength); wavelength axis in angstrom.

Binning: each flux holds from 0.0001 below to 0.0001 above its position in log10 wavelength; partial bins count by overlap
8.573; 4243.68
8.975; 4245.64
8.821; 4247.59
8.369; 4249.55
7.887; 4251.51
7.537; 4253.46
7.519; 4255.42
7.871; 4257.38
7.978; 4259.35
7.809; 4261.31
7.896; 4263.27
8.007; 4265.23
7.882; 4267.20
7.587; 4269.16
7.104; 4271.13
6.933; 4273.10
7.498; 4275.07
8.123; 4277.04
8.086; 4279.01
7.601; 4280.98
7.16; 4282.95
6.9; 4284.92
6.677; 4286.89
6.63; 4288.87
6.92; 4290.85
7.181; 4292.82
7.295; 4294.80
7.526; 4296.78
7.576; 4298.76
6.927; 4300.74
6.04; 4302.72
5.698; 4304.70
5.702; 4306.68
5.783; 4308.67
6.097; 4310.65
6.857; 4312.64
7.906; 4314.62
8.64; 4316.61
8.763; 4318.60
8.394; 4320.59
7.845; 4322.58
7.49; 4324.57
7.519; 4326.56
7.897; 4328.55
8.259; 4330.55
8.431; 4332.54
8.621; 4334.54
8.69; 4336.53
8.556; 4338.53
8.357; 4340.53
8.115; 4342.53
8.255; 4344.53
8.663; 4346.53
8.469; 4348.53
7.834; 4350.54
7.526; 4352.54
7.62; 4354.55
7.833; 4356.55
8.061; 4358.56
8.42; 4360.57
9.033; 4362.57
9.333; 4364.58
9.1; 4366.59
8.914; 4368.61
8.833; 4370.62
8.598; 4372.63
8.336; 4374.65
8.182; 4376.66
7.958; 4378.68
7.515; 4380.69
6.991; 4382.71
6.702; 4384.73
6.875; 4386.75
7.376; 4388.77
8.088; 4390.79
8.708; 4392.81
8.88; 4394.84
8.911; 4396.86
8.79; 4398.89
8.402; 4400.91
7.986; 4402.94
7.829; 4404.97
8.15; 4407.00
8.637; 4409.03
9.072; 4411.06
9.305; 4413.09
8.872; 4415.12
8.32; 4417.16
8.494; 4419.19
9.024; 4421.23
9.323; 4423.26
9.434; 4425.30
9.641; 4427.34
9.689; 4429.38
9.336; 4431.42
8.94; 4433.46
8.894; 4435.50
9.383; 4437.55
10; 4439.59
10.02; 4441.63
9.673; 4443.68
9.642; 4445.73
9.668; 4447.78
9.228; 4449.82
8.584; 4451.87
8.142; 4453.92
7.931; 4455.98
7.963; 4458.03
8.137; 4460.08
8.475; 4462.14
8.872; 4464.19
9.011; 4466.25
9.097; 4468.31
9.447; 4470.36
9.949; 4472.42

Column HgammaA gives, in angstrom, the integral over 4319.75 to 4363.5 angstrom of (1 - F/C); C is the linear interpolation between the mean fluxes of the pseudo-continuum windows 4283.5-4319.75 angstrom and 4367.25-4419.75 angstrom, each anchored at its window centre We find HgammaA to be -3.78 angstrom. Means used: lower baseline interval 6.96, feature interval 8.18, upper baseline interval 8.26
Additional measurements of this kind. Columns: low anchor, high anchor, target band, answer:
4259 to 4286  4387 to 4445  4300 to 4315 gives 3.1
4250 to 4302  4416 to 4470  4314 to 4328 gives -0.3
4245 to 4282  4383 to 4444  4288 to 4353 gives 4.8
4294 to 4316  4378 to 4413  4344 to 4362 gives -1.6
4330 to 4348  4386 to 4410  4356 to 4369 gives -0.5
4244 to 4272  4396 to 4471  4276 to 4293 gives 1.8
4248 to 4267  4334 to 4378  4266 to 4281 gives 0.7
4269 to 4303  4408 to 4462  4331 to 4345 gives -1.0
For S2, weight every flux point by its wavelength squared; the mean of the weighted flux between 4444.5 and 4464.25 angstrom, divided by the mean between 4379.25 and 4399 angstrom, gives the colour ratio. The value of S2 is 1.1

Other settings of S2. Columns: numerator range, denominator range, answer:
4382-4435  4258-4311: 1.27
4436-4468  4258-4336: 1.30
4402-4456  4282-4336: 1.31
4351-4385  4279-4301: 1.18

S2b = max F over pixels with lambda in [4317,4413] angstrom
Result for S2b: 9.333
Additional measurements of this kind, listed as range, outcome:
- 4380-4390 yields 7.515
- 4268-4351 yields 8.763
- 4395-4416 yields 9.305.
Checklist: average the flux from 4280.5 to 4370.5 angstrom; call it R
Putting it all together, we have 7.73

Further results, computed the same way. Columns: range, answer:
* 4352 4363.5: 8.1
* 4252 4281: 7.7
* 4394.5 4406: 8.44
